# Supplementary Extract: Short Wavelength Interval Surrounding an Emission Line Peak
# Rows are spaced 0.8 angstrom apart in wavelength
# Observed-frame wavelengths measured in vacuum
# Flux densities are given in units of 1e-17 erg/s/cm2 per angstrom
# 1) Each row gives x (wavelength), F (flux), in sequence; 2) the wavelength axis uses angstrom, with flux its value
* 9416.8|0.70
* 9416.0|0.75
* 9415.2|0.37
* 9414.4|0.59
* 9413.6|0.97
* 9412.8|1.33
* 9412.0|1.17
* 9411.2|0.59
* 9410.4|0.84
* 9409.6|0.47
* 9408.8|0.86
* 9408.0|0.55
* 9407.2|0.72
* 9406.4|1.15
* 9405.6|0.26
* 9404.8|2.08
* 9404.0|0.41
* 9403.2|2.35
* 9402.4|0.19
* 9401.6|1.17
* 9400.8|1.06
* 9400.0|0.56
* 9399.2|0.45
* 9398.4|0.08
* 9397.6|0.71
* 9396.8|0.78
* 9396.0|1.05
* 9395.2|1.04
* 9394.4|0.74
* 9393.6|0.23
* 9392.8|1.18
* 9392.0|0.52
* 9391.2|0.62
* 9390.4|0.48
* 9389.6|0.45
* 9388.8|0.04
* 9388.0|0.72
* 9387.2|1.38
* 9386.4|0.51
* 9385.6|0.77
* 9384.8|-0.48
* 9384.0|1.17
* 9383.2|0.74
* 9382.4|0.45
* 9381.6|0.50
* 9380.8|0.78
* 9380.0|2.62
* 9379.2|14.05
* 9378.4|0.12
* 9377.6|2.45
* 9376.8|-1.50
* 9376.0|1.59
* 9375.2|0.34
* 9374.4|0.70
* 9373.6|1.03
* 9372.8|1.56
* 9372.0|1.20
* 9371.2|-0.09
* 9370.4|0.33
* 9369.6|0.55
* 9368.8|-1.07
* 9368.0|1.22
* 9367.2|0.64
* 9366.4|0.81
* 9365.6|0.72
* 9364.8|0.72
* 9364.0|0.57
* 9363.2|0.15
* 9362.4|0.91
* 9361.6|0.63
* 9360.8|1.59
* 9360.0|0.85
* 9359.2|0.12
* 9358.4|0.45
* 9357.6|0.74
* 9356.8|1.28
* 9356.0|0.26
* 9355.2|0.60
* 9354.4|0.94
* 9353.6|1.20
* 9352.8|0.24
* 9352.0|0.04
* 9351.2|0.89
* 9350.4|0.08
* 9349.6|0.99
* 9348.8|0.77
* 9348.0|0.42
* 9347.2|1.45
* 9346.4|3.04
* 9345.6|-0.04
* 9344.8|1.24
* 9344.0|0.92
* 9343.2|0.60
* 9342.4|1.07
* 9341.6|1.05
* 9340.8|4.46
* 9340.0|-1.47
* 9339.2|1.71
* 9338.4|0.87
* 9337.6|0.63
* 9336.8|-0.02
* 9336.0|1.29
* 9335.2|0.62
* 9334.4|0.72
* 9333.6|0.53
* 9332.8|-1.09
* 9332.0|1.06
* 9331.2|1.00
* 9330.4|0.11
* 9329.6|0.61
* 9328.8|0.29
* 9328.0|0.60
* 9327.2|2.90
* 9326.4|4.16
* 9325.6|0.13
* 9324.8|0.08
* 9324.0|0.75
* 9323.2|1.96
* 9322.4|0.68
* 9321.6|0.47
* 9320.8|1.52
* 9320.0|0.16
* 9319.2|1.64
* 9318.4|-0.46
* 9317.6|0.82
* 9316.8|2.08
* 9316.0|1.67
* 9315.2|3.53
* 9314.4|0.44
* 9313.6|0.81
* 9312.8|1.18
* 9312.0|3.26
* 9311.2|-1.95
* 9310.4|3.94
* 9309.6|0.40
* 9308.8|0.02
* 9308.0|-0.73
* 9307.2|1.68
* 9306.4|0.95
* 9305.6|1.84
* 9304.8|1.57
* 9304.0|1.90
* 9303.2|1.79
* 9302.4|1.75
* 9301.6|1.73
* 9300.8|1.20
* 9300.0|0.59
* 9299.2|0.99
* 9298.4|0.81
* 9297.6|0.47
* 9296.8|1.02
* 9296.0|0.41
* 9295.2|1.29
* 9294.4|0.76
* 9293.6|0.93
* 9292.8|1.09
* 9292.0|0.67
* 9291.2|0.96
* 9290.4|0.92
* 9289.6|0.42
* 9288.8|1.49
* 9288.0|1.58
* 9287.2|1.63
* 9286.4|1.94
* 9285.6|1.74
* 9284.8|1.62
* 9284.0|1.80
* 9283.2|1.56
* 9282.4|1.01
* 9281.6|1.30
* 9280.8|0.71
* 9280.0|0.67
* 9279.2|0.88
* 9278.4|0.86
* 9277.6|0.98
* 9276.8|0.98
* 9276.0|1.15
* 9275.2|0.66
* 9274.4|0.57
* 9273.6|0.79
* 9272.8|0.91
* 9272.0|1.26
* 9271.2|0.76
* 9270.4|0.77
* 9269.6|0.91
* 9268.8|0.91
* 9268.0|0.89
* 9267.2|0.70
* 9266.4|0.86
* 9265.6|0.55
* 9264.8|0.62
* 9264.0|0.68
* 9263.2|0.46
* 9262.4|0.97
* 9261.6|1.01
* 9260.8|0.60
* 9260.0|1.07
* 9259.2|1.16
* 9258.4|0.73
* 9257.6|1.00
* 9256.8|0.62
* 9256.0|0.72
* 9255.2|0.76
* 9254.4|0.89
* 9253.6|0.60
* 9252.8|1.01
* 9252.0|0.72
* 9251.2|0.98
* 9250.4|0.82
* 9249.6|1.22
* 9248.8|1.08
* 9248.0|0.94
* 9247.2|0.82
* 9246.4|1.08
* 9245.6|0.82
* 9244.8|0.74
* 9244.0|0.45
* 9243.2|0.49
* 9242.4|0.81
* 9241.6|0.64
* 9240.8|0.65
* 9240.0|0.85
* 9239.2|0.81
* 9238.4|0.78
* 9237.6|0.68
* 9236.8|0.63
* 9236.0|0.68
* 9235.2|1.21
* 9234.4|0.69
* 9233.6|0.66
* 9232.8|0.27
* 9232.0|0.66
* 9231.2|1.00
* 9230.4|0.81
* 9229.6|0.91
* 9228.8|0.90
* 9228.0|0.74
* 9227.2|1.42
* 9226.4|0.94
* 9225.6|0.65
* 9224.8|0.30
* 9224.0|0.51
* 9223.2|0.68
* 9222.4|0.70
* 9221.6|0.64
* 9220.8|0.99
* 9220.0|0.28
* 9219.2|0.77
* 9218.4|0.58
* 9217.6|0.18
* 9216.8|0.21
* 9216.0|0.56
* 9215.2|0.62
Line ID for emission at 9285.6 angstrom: [S II]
